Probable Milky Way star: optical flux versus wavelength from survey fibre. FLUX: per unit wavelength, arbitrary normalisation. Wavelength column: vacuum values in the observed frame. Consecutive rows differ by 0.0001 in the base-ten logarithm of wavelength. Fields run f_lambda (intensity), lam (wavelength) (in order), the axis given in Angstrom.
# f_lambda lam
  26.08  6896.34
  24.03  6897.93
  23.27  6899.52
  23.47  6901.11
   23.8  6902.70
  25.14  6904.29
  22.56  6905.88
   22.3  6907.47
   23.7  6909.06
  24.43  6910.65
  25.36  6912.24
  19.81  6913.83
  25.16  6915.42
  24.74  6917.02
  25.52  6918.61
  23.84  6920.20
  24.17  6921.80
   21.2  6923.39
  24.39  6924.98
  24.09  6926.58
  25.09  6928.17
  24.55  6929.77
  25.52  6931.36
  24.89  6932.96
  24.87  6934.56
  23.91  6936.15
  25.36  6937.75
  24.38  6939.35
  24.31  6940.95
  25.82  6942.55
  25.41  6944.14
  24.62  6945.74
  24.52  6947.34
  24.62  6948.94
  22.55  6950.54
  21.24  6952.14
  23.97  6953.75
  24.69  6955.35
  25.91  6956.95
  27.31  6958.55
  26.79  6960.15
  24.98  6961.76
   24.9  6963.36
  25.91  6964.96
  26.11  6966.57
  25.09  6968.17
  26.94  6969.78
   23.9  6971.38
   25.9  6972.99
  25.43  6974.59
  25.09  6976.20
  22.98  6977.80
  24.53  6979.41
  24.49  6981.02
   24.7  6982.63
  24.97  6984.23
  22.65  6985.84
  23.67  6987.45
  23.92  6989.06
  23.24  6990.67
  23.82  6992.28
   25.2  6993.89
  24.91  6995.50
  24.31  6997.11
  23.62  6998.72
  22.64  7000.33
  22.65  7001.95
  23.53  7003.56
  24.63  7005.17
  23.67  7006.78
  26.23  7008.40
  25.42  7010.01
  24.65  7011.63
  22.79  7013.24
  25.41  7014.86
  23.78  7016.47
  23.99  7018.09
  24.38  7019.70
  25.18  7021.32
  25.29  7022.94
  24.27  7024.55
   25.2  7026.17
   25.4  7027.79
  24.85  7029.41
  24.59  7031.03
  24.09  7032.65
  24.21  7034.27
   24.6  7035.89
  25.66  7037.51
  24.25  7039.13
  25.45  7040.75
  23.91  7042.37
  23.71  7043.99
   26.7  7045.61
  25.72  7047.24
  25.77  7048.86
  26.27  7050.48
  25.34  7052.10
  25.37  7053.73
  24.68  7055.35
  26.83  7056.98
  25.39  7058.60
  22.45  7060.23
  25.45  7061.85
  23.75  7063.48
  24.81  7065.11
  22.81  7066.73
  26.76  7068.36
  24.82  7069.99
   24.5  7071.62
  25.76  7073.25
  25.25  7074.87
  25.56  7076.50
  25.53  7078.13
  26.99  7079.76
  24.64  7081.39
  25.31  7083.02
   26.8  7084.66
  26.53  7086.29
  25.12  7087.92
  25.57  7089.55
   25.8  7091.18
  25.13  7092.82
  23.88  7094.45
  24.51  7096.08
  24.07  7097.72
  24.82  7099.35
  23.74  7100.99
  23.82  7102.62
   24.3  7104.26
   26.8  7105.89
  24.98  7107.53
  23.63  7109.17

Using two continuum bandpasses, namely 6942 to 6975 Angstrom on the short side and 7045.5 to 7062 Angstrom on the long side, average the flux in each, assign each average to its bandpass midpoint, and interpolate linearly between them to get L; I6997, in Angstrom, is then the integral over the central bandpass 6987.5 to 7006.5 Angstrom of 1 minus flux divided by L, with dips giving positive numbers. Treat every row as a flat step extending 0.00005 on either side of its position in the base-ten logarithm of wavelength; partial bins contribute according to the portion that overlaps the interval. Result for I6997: 1.0 Angstrom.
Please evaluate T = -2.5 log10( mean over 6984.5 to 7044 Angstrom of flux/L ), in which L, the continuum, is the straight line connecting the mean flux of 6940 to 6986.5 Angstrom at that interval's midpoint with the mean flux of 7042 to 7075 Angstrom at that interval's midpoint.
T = 0.03 mag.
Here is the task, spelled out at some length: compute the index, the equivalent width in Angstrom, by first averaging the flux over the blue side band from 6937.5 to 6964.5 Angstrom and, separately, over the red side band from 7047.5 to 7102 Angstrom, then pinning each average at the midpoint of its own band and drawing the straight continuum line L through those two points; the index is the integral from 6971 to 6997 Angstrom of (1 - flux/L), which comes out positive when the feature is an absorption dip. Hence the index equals 0.6 Angstrom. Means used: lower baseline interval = 24.8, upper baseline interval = 25.2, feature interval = 24.3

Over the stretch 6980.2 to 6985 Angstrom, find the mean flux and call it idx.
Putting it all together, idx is 24.7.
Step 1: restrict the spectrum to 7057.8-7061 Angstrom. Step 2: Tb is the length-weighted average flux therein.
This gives 23.9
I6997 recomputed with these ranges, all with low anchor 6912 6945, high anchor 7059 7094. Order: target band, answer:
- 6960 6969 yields -0.4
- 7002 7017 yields 0.3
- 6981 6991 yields 0.3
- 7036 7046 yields 0.1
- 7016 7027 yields 0.1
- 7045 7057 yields -0.3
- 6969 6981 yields -0.1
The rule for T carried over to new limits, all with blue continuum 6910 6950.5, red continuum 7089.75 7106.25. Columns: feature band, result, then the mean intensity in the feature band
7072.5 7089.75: -0.05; 25.7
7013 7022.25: 0.01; 24.3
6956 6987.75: -0.03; 25.1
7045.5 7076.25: -0.02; 25.2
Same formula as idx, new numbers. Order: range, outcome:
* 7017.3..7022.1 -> 24.5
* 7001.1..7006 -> 23.6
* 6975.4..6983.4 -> 24.4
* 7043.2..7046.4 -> 25.2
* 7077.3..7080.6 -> 26.2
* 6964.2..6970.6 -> 26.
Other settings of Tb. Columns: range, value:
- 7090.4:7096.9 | 24.8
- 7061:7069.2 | 24.7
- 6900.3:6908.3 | 23.5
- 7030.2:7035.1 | 24.3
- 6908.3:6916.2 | 23.7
